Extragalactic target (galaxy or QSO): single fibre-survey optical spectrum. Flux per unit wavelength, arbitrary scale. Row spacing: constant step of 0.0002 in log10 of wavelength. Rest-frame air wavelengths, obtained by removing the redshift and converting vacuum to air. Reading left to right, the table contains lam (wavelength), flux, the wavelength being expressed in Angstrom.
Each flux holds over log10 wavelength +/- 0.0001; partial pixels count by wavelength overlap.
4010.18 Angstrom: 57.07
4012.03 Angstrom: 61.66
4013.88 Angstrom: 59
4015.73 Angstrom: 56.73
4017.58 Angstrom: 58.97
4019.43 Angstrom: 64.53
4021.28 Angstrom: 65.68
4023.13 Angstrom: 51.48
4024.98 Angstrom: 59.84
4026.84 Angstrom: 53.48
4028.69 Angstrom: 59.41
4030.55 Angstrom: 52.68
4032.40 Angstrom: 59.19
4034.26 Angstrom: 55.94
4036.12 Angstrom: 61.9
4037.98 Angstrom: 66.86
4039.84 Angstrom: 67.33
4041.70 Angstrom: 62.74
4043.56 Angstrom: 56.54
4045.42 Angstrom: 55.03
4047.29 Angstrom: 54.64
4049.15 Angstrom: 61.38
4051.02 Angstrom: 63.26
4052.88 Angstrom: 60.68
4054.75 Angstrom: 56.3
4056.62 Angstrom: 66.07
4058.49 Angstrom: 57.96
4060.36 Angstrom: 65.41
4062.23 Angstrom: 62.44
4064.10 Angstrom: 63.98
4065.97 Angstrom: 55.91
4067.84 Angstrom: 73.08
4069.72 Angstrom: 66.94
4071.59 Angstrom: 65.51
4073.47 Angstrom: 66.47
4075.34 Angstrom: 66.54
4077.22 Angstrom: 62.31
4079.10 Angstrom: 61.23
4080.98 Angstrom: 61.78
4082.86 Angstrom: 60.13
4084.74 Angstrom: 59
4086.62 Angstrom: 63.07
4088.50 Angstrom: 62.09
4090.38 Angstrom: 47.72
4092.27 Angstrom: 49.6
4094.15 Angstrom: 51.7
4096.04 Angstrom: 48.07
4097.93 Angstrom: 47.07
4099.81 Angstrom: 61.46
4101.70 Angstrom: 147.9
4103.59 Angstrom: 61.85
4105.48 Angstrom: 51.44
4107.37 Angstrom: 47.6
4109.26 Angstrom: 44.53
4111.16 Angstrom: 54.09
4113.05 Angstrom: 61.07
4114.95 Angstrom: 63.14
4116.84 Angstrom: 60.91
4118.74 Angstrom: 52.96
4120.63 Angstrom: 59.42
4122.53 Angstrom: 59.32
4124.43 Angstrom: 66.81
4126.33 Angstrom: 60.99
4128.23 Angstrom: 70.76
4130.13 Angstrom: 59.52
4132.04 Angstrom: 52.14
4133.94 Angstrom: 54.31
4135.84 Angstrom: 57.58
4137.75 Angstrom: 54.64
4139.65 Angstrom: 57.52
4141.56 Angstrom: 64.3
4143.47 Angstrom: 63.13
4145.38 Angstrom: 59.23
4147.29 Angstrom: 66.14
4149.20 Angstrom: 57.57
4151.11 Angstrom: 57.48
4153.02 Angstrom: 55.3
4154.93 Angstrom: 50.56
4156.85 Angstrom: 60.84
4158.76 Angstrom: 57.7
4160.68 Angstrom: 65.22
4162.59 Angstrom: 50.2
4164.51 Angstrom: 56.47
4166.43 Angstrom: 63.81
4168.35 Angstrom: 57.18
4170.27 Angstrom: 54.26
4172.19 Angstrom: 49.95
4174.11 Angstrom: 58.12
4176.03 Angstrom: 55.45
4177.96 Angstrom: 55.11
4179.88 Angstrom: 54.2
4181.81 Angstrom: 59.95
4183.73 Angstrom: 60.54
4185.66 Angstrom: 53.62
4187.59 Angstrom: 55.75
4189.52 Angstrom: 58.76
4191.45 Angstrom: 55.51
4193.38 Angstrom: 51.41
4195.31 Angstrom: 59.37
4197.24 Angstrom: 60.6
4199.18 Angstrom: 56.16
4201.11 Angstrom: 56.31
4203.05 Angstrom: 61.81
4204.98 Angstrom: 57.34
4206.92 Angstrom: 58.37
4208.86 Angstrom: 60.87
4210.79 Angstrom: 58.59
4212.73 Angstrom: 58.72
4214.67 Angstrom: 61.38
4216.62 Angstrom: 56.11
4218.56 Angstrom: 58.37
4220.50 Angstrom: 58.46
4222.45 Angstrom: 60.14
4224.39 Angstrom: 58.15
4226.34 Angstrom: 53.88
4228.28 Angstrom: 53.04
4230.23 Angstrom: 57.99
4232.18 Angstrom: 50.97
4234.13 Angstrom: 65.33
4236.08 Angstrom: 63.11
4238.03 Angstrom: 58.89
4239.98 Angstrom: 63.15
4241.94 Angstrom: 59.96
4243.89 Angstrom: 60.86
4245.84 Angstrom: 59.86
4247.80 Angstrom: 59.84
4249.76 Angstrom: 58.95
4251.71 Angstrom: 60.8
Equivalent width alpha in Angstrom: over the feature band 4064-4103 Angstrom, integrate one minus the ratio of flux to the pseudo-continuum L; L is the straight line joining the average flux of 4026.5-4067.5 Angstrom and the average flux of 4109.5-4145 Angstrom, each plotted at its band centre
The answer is -2.7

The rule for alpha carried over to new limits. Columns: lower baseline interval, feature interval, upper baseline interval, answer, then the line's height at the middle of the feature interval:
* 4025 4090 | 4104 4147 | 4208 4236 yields 1.3 Angstrom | 60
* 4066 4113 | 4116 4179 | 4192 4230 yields 1.6 Angstrom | 59.8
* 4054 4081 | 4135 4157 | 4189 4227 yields 0.7 Angstrom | 60.5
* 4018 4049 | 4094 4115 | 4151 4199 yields -1.4 Angstrom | 58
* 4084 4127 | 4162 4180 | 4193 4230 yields 1.0 Angstrom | 58.8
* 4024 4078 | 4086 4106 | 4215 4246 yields -0.8 Angstrom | 60.7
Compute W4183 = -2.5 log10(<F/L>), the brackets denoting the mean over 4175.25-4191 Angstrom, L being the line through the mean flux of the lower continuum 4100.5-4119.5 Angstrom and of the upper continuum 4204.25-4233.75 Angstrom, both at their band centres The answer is 0.06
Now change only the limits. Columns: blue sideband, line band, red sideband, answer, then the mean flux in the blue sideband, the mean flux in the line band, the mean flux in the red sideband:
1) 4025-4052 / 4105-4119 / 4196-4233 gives 0.08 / 59.3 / 54.6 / 57.8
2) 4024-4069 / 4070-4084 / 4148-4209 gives -0.07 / 60.5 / 63.5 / 57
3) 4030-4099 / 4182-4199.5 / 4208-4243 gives 0.04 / 60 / 57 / 58.7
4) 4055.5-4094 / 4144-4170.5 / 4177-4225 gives 0.02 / 61.6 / 58.2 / 57.8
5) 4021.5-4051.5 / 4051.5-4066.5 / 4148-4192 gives -0.05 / 59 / 61.3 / 56.7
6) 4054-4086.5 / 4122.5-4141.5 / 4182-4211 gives 0.02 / 63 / 59.6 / 57.7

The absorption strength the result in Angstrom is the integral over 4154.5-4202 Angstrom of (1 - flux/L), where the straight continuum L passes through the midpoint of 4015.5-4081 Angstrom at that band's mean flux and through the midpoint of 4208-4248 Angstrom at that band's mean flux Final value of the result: 2.2 Angstrom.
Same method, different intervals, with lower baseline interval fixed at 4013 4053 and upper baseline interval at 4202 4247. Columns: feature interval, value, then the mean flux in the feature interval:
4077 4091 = -0.1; 59.8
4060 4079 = -1.7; 64.7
